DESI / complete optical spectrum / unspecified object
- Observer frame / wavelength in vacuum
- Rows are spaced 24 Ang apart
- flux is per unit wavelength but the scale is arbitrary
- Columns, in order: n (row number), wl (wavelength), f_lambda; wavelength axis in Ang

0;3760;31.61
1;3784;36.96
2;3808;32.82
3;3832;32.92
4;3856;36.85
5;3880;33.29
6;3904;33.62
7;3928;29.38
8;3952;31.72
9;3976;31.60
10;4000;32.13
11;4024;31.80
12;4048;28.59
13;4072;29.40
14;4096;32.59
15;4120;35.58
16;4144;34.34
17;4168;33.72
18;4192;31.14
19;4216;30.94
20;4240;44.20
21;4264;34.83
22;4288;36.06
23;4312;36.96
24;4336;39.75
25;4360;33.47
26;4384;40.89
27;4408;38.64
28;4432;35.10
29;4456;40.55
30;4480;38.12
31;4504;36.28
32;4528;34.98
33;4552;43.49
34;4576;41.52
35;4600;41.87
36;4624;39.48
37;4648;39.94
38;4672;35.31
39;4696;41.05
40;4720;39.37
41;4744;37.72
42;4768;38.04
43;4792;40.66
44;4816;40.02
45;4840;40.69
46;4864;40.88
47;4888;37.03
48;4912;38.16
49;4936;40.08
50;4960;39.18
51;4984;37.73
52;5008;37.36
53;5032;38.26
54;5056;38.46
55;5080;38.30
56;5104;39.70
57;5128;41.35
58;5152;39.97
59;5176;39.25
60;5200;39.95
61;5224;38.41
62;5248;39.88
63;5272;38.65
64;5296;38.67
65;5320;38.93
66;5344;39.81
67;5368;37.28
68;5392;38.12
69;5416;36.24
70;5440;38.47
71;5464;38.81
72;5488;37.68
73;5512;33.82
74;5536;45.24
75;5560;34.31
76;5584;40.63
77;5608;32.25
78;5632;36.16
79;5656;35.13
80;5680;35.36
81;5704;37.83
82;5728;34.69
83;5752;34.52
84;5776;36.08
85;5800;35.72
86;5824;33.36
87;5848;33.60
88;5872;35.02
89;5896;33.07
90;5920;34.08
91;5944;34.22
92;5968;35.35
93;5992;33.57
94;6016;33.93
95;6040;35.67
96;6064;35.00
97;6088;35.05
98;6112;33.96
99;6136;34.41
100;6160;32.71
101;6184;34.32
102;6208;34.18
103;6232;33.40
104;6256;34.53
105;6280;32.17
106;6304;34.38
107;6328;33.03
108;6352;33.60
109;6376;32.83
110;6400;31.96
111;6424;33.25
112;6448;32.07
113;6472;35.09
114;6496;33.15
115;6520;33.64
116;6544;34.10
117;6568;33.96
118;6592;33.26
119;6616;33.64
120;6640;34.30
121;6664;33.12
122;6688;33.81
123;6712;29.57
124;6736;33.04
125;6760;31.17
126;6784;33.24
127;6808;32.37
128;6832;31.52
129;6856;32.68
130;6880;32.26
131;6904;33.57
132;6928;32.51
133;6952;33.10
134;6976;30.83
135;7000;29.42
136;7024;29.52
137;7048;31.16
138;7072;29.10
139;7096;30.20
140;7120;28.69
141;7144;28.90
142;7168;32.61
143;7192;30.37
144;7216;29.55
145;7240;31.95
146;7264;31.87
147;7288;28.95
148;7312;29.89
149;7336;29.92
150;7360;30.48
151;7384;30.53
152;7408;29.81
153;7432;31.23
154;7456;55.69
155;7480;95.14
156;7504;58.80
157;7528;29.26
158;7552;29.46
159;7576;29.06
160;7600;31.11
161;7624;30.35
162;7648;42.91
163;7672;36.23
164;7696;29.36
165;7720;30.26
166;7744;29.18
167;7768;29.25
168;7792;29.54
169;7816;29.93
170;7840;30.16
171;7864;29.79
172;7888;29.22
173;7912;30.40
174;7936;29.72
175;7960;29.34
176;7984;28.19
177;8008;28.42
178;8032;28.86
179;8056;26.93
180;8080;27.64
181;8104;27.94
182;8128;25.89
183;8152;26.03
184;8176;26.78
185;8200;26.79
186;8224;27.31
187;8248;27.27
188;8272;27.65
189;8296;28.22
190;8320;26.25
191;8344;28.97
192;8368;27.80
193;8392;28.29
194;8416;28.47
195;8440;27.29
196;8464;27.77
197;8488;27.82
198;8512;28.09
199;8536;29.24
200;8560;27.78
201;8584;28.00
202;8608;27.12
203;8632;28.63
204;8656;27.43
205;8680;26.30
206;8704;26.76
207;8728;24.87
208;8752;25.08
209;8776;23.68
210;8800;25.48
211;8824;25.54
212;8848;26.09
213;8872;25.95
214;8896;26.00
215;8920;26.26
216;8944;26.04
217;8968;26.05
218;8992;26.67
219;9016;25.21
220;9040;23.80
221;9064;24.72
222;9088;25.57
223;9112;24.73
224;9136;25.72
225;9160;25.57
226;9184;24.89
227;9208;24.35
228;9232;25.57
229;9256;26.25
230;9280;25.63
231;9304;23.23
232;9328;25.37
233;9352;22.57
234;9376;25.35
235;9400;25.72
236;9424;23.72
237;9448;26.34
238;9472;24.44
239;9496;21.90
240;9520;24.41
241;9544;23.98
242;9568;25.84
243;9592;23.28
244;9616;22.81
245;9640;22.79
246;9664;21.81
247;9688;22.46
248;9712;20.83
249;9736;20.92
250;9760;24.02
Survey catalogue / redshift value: 0.14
